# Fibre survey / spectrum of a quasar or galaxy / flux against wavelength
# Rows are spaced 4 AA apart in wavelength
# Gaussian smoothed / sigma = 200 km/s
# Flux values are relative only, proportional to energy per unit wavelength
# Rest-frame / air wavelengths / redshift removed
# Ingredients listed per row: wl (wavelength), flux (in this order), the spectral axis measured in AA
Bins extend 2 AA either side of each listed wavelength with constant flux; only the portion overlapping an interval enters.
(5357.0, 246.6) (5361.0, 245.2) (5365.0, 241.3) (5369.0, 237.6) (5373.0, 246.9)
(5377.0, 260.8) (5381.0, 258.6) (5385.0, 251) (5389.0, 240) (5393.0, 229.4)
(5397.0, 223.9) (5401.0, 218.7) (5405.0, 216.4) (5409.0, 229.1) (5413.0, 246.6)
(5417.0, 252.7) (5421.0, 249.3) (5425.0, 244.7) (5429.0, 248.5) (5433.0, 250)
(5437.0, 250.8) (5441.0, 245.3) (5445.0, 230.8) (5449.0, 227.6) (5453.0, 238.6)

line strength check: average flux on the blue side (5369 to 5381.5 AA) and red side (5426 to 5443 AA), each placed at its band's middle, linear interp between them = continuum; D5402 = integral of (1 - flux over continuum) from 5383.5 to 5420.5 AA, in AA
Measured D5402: 2.35 AA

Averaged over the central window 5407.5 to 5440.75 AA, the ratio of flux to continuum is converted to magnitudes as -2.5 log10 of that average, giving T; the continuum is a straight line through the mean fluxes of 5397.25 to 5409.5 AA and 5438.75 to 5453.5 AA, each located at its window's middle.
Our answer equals -0.09 mag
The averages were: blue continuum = 221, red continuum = 236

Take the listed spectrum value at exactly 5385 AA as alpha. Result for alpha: 251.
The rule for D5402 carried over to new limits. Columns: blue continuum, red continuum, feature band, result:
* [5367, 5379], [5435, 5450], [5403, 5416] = 0.6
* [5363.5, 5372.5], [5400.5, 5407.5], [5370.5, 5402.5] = -1.7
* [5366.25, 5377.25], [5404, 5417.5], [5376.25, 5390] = -0.5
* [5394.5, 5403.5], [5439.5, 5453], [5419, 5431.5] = -1.0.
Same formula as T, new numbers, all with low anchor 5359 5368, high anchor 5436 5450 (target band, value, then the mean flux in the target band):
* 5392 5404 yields 0.08 mag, 223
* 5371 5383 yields -0.06 mag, 255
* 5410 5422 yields -0.04 mag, 248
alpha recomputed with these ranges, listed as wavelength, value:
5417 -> 252.7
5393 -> 229.4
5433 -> 250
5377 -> 260.8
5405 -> 216.4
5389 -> 240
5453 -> 238.6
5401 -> 218.7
